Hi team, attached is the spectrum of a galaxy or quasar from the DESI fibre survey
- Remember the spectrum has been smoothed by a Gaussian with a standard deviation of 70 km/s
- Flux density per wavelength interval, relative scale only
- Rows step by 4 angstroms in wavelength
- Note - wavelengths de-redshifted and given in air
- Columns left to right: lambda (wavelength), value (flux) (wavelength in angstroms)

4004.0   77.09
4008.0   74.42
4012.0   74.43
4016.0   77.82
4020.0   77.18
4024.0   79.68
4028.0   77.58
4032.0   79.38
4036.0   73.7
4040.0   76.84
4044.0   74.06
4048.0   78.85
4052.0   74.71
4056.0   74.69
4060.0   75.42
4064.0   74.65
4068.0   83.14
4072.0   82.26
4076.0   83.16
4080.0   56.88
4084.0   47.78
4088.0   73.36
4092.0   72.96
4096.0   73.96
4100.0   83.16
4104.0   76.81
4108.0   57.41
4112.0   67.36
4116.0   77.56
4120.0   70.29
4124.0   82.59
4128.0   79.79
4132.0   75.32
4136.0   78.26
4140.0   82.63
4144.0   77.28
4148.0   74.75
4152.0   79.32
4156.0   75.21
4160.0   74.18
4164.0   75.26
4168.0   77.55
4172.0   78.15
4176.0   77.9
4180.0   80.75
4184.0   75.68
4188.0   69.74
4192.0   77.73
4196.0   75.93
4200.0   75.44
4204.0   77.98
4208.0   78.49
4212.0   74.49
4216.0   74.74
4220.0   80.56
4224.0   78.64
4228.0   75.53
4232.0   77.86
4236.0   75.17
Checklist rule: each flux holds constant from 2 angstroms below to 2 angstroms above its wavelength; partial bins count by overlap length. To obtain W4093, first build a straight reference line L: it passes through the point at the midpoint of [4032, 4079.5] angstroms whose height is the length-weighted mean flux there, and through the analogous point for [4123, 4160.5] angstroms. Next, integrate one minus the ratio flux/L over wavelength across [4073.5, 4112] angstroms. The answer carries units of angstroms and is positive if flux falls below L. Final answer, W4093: 3.9 angstroms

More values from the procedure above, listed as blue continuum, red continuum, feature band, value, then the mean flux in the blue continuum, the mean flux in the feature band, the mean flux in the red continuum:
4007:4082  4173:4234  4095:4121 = 1.4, 76.3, 72.4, 76.8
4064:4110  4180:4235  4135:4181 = -1.8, 72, 77.5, 76.5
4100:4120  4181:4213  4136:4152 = -1.2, 71.2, 78.4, 75.9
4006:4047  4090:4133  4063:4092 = 1.4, 76.6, 71.6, 74.3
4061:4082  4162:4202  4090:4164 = 0.7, 76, 75.5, 76.4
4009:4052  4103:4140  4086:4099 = 0.2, 76.8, 74.2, 74.3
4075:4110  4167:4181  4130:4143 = -0.8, 69.1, 78.6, 78.5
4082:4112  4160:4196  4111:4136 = -1.6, 69.2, 76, 76.4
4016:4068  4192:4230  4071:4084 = 1.2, 76.7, 69.4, 76.9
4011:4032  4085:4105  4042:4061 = 0.2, 77.7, 75.6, 74.6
